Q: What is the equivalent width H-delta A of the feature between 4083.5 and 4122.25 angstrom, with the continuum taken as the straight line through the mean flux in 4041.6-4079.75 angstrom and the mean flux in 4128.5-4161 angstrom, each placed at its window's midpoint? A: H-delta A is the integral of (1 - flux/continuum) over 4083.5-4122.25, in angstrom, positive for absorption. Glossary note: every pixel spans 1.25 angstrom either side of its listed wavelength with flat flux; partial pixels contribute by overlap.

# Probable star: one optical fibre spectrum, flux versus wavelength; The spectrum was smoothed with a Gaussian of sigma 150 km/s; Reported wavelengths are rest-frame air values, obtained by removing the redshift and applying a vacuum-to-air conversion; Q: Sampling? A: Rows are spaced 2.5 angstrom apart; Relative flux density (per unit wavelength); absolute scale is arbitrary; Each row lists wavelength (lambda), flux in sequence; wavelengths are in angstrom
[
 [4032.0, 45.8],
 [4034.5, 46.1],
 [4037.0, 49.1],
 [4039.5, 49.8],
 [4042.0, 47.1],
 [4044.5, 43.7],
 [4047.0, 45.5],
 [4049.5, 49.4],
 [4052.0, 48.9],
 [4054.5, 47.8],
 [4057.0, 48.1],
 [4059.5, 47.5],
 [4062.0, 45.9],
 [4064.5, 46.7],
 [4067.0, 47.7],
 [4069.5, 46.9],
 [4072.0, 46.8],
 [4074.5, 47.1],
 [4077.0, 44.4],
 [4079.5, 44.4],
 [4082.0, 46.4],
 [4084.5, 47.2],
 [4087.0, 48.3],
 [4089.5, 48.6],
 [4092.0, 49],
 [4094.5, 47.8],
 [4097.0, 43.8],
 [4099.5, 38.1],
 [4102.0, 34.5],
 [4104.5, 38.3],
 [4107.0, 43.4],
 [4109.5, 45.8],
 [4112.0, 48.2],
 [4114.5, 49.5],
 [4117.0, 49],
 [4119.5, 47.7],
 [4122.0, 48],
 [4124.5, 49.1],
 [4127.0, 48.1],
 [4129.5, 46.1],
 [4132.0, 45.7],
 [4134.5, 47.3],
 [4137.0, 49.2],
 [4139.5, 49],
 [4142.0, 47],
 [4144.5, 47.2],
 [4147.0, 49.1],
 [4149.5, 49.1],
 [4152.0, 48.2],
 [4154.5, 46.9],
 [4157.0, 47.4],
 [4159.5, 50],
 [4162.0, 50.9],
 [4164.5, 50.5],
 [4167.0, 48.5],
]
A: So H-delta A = 1.6 angstrom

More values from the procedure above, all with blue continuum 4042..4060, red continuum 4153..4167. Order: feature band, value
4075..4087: 0.45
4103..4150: 1.37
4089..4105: 1.73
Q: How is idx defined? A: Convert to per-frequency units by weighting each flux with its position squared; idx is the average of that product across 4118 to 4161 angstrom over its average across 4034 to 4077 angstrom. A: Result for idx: 1.06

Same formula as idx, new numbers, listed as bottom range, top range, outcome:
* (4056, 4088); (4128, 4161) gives 1.06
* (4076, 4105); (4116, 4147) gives 1.10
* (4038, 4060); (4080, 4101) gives 0.99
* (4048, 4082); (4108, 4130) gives 1.05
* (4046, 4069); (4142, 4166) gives 1.07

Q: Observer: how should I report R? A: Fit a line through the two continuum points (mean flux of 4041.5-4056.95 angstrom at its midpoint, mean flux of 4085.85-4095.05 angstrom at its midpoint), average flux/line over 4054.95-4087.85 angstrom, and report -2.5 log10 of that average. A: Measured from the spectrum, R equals 0.03 mag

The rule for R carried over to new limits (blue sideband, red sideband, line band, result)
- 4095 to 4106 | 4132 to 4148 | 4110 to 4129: -0.11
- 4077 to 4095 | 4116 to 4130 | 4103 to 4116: 0.07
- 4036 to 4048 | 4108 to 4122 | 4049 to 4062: -0.02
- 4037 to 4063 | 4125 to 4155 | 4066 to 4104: 0.05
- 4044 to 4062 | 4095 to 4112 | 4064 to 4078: -0.03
